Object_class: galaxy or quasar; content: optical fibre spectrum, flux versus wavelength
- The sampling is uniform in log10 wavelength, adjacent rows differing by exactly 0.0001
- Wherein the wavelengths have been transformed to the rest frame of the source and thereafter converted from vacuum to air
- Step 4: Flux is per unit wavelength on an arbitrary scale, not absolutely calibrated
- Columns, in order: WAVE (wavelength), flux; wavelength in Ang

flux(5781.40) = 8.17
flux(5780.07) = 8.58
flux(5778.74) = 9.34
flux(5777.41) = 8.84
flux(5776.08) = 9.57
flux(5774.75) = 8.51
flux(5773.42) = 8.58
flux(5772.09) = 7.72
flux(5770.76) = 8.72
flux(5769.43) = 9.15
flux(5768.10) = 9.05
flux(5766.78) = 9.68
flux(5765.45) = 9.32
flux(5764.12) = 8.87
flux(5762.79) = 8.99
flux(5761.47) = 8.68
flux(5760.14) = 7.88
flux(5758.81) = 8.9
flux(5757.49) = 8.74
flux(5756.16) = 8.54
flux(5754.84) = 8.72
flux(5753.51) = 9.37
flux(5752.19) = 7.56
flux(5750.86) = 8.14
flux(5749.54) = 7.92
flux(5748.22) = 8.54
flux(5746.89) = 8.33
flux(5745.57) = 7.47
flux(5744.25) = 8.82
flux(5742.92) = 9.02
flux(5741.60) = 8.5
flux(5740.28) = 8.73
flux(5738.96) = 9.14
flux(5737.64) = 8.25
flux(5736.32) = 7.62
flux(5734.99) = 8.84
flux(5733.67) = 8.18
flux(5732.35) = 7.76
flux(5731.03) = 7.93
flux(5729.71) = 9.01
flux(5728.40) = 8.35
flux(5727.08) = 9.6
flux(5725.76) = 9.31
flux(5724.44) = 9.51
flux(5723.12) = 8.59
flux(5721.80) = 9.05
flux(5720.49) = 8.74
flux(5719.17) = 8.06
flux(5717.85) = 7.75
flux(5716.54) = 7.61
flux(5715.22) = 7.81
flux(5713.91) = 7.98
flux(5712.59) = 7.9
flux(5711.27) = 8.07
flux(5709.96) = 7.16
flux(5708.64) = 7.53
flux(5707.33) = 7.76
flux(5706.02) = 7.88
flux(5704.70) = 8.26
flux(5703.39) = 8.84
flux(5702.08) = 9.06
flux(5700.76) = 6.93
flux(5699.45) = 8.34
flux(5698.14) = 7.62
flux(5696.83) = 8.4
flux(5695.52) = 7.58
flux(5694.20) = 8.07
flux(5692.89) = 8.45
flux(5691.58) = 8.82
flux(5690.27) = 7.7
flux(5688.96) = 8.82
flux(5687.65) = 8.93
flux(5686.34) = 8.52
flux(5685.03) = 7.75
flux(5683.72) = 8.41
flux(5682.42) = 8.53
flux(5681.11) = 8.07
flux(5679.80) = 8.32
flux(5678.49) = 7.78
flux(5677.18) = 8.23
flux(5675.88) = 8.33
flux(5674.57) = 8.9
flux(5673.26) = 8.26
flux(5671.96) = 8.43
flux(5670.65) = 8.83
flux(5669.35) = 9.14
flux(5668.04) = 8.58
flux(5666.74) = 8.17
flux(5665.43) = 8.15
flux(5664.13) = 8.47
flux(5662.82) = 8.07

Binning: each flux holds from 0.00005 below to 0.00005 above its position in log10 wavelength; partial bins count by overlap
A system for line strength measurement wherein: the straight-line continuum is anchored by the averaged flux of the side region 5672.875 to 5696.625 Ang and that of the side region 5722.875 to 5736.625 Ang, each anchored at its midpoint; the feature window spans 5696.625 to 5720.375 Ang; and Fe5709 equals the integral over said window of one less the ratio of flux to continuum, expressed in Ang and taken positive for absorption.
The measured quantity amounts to 1.5 Ang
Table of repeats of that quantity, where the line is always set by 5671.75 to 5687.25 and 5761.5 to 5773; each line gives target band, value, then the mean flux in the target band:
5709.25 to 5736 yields 0.8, 8.35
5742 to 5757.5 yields 0.7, 8.42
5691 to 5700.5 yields 0.3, 8.13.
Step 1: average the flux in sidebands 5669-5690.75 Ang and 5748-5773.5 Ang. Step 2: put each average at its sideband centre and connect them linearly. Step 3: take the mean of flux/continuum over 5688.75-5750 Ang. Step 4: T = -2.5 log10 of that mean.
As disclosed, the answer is 0.031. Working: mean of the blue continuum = 8.41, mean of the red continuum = 8.66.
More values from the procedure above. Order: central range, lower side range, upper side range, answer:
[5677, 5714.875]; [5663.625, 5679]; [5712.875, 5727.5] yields 0.047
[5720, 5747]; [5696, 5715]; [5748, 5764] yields -0.044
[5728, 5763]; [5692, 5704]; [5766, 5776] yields 0.019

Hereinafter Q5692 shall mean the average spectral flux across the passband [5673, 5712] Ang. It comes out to 8.17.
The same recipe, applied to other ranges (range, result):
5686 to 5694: 8.52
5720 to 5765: 8.58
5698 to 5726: 8.16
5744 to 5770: 8.63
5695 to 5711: 7.96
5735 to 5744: 8.57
